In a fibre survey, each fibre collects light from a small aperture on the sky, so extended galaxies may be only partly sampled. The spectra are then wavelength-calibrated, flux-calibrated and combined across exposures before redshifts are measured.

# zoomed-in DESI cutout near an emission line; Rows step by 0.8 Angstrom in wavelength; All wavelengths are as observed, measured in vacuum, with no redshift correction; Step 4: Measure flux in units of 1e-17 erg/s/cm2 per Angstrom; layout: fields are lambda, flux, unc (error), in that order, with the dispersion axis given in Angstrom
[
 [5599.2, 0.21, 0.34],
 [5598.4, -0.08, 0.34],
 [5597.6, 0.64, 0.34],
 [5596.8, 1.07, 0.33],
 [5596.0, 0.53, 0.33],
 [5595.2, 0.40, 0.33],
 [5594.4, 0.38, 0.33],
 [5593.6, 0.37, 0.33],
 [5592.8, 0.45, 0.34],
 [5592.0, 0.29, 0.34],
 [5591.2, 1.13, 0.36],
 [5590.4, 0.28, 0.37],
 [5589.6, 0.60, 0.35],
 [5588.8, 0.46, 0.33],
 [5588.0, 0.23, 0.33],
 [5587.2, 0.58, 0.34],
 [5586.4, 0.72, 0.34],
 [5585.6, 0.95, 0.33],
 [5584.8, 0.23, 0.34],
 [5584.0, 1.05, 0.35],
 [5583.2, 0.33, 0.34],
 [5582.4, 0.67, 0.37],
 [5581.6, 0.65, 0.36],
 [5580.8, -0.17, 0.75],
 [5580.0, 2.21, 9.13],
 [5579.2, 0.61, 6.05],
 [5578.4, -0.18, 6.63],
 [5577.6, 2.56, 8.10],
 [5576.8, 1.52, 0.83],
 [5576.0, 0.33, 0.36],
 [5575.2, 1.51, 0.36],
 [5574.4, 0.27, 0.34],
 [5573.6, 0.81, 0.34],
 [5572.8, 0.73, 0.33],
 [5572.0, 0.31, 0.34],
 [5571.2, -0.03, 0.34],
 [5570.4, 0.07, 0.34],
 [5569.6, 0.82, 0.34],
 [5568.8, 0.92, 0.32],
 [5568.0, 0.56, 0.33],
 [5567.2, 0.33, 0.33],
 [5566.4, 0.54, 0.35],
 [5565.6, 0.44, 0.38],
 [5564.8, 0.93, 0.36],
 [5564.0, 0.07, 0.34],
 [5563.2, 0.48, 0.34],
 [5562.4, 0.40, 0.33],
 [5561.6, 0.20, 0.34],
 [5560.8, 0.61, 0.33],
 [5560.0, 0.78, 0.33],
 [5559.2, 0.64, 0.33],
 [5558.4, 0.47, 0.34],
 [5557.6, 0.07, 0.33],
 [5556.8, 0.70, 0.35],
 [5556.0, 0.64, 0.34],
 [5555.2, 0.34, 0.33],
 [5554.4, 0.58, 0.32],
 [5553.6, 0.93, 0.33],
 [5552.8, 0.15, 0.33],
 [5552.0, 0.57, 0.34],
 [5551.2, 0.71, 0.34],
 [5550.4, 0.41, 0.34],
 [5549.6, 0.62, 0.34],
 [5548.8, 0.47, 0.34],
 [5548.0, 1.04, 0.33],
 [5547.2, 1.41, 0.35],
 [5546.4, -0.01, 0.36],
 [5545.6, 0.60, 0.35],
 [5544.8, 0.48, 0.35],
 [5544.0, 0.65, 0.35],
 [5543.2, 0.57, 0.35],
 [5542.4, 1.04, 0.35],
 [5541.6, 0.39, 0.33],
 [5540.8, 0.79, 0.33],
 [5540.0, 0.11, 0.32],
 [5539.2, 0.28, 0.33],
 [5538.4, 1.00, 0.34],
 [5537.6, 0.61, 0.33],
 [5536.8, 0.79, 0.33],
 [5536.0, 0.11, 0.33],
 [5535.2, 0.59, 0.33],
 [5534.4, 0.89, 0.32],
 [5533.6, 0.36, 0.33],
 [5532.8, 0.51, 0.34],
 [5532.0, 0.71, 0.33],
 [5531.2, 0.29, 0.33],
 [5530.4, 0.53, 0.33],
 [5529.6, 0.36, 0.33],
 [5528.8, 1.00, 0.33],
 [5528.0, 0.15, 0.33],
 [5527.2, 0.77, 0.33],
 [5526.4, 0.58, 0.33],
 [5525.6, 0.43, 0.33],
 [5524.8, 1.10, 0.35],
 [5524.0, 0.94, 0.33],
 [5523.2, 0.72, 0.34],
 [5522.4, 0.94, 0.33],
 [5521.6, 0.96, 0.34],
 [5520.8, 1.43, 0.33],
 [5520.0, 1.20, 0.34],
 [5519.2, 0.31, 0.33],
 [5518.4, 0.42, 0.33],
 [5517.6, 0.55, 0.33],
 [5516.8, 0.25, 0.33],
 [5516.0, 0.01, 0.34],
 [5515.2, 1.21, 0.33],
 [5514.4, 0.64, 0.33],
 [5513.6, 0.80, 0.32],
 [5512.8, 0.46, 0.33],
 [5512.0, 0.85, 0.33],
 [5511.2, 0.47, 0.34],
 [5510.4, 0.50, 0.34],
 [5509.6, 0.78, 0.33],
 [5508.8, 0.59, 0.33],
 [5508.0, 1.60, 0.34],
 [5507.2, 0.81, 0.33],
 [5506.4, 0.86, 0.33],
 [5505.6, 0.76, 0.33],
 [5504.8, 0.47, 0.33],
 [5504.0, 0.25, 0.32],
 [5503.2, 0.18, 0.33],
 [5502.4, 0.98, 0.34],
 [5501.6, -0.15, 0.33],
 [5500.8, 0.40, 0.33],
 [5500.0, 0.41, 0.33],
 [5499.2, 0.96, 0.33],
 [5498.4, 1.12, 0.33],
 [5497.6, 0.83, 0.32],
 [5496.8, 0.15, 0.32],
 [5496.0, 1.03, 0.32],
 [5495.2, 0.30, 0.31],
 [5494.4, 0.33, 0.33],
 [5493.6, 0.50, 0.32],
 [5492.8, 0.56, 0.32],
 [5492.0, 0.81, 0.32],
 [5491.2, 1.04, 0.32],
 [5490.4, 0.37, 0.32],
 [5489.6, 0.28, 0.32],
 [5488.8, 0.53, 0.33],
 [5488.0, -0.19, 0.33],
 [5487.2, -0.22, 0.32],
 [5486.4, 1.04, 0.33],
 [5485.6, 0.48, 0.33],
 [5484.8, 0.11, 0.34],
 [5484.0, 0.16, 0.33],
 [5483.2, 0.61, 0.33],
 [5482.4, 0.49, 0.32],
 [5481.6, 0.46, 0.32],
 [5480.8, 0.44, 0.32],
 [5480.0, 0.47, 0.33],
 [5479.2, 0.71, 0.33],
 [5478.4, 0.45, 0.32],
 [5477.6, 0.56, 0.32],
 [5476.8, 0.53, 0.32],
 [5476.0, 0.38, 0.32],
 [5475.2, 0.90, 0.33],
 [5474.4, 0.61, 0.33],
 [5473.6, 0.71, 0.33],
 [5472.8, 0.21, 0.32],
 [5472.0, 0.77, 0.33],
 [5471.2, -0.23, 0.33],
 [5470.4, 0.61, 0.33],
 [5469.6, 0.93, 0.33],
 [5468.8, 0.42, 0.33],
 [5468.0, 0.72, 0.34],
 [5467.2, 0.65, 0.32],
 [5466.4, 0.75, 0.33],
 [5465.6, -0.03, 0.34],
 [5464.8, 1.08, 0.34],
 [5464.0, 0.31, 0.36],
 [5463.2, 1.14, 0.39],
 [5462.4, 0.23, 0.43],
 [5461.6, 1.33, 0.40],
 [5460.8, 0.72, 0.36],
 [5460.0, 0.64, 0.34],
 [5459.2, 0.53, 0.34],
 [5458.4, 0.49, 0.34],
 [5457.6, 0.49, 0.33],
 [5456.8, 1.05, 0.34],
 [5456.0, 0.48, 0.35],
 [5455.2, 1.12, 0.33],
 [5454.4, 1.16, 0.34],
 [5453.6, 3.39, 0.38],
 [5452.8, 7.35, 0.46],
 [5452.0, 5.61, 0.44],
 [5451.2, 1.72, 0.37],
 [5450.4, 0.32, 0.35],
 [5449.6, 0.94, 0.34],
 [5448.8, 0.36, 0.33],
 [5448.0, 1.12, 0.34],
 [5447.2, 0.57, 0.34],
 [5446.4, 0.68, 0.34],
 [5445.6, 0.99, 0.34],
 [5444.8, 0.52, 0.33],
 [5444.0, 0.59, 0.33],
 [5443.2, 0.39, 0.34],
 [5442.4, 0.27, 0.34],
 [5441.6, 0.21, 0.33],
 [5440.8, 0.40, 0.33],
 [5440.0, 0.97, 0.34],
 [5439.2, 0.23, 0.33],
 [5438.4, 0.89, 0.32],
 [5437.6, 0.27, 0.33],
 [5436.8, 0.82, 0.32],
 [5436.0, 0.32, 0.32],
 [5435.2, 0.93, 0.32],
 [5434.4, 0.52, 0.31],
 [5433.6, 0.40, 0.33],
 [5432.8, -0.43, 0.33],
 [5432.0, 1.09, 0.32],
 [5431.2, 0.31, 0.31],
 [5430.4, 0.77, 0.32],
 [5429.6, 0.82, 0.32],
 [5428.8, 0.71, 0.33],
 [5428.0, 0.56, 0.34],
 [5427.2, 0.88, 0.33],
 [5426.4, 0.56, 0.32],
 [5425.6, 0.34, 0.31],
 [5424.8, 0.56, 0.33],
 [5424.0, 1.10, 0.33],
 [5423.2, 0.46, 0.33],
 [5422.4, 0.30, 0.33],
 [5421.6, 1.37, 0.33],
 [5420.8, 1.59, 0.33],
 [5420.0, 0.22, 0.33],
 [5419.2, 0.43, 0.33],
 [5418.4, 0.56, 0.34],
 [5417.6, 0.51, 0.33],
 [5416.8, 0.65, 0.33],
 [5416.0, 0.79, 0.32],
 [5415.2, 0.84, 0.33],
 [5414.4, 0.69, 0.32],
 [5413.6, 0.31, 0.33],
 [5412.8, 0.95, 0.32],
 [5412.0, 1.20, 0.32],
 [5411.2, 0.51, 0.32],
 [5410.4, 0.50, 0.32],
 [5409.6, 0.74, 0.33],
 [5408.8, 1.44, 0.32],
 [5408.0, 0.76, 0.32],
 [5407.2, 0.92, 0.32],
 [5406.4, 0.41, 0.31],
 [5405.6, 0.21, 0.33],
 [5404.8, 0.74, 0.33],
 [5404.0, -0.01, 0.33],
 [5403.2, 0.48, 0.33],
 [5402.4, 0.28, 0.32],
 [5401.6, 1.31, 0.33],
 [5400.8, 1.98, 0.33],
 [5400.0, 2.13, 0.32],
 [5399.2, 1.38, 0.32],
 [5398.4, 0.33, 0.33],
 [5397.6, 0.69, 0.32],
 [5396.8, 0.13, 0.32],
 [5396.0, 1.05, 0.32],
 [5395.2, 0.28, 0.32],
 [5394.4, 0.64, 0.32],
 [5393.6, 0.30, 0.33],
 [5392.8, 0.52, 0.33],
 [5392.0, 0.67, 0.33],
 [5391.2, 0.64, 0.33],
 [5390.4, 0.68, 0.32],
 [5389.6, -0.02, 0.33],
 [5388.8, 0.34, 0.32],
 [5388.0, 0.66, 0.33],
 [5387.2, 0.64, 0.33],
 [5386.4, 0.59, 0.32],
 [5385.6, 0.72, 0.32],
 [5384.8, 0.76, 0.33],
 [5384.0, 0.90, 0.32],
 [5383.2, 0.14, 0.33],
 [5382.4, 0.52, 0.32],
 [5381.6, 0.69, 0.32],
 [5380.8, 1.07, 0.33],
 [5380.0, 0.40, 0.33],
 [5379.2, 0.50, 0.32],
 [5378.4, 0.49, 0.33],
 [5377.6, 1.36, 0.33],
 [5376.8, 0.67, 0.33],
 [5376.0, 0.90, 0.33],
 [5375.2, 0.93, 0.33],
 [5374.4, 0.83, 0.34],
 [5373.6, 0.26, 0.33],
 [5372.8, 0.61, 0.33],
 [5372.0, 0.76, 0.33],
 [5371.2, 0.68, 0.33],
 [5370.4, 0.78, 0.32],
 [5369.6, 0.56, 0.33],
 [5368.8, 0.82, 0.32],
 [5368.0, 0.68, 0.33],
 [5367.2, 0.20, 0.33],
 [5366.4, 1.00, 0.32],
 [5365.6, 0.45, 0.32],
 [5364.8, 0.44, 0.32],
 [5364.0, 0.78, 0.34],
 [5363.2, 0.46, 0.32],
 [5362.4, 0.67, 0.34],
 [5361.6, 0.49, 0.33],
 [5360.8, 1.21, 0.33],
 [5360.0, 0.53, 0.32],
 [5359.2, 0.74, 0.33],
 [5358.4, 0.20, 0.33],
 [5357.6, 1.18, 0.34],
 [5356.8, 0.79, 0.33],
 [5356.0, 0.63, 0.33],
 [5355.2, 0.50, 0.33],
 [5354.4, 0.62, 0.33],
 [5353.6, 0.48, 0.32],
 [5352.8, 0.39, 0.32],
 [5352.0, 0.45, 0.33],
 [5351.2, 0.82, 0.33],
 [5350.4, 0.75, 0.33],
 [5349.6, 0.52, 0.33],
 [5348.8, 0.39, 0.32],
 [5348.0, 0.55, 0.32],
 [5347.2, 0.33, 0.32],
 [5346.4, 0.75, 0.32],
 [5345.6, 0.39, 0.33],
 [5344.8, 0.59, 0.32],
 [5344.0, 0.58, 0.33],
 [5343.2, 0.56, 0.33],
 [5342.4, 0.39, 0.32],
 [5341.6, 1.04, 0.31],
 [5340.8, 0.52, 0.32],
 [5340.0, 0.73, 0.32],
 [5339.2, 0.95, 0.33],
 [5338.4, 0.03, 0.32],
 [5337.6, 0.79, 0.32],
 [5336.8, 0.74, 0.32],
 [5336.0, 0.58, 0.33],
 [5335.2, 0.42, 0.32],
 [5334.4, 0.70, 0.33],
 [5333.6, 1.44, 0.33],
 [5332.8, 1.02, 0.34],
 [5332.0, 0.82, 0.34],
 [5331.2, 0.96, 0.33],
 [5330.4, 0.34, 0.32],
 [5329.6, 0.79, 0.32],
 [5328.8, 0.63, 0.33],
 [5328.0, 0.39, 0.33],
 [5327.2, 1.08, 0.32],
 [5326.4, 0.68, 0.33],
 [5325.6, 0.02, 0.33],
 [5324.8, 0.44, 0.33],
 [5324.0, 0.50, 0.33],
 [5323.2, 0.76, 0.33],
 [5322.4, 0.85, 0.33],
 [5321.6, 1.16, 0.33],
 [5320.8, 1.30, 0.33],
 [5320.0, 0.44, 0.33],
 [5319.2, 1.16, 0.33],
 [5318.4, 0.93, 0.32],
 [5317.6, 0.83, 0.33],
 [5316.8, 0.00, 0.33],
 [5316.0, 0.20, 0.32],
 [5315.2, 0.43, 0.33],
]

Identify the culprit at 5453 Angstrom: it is [O III] 5007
